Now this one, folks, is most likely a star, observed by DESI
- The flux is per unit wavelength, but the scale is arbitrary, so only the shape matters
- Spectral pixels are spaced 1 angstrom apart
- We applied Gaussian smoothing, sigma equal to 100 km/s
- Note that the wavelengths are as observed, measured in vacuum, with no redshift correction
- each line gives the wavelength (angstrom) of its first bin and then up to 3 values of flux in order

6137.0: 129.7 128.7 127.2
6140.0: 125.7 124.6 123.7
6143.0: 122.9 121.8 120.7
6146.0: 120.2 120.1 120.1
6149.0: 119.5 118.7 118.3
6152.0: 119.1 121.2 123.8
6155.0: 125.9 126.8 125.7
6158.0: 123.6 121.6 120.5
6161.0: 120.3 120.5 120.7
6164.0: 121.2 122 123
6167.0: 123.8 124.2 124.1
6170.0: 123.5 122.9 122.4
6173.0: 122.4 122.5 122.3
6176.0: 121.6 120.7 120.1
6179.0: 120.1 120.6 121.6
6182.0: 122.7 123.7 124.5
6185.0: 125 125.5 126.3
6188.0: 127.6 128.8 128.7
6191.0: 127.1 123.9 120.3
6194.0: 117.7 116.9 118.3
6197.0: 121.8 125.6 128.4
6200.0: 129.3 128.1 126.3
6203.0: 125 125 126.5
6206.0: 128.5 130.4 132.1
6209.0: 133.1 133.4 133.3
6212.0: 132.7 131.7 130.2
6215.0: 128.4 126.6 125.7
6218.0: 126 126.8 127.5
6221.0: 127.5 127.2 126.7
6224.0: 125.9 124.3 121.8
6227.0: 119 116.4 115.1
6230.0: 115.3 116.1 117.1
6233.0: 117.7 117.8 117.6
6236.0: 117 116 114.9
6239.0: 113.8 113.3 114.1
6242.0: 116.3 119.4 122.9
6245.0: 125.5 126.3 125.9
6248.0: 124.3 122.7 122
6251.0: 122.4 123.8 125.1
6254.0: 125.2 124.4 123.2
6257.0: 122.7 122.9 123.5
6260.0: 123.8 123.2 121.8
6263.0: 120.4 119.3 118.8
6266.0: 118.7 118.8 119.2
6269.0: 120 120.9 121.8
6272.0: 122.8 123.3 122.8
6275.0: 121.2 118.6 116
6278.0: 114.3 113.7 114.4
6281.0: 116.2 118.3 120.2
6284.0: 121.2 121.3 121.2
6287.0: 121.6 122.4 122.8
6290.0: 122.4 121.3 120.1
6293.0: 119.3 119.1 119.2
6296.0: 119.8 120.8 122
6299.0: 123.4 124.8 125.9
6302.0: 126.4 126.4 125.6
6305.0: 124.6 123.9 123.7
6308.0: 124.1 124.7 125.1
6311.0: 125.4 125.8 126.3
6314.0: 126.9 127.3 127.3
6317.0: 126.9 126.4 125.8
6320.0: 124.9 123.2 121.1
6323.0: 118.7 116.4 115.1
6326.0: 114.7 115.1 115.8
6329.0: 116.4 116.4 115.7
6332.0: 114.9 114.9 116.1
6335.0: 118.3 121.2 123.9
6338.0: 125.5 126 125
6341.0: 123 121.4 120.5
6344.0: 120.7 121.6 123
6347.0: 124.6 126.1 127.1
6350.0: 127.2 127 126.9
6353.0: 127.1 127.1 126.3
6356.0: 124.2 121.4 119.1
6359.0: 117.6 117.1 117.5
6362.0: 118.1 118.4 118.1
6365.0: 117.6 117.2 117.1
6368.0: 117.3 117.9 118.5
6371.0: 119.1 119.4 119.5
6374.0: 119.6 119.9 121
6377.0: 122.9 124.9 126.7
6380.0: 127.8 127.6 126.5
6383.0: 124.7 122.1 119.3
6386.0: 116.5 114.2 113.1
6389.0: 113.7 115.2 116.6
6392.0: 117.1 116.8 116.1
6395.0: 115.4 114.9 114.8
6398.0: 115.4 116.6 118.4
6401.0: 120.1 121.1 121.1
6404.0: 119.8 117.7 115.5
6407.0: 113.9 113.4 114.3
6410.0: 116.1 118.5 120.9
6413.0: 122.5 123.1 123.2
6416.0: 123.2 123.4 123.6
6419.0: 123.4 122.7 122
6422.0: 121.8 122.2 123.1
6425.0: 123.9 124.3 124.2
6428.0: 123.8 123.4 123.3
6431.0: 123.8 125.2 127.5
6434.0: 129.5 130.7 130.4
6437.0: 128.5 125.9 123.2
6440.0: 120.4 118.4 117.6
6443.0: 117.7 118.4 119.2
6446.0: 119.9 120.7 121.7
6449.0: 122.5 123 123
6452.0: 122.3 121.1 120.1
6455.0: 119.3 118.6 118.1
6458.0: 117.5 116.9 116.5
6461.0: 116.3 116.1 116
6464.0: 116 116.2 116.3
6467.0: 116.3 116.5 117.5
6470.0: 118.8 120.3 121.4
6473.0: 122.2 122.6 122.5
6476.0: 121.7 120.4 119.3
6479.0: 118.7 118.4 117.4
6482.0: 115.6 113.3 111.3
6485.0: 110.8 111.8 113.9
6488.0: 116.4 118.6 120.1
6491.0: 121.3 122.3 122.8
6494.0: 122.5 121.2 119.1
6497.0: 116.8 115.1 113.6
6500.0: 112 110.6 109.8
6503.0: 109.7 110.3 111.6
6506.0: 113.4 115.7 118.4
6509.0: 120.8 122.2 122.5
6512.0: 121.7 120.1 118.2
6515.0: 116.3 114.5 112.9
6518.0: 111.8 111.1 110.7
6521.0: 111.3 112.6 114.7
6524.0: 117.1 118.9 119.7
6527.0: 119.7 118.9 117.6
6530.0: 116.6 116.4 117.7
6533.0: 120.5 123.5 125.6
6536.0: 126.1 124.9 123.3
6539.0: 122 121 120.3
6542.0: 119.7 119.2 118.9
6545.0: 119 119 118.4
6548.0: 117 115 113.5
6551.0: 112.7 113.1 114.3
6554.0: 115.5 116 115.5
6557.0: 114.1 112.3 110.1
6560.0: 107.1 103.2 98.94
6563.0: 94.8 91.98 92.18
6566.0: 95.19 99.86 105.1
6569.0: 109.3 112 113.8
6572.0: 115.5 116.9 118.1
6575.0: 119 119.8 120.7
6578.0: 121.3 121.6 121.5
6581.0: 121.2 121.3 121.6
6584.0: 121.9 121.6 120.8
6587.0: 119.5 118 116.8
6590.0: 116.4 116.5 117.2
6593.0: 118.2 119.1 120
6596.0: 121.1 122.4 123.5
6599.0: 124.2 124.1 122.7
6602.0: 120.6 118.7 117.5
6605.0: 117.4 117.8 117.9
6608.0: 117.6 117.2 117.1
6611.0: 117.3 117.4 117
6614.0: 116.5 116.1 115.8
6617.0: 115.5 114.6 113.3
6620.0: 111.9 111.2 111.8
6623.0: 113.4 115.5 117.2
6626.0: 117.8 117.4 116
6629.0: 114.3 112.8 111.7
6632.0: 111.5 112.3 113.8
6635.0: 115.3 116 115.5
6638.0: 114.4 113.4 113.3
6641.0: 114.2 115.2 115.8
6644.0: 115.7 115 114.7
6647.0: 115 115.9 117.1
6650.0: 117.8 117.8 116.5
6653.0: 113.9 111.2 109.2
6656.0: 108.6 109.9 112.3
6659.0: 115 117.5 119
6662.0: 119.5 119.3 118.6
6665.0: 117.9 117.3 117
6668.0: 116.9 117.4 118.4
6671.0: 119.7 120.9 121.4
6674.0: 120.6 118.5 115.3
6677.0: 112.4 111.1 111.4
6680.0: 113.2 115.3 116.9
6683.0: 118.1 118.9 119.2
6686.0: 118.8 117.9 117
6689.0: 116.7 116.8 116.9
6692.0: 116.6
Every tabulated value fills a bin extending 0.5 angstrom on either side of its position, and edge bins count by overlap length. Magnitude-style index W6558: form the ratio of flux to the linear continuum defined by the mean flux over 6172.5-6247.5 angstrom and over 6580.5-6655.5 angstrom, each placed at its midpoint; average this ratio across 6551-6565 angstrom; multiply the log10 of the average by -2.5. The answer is 0.10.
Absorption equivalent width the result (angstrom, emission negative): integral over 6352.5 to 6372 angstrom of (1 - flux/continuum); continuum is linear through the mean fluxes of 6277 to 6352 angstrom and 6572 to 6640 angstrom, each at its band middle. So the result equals 0.20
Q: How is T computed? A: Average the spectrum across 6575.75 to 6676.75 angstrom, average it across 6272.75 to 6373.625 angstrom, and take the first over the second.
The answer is 1.0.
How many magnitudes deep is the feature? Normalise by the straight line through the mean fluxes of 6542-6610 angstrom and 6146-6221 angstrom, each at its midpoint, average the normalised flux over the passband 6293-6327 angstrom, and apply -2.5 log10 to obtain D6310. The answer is -0.01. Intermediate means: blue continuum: 124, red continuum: 115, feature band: 123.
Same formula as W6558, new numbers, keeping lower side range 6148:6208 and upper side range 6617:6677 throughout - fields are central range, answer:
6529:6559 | -0.01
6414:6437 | -0.05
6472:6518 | 0.01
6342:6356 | -0.04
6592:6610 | -0.03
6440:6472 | 0.00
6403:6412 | 0.03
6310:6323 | -0.04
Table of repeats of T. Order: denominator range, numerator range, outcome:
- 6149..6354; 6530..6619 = 0.95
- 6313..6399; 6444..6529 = 0.97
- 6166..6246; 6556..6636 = 0.93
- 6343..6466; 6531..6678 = 0.96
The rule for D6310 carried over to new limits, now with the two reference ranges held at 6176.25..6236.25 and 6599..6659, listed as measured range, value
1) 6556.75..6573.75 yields 0.11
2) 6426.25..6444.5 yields -0.04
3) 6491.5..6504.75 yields 0.02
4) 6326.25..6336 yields 0.05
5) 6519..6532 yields 0.01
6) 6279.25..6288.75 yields 0.03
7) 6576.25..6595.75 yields -0.03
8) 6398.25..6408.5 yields 0.02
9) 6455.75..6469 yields 0.02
